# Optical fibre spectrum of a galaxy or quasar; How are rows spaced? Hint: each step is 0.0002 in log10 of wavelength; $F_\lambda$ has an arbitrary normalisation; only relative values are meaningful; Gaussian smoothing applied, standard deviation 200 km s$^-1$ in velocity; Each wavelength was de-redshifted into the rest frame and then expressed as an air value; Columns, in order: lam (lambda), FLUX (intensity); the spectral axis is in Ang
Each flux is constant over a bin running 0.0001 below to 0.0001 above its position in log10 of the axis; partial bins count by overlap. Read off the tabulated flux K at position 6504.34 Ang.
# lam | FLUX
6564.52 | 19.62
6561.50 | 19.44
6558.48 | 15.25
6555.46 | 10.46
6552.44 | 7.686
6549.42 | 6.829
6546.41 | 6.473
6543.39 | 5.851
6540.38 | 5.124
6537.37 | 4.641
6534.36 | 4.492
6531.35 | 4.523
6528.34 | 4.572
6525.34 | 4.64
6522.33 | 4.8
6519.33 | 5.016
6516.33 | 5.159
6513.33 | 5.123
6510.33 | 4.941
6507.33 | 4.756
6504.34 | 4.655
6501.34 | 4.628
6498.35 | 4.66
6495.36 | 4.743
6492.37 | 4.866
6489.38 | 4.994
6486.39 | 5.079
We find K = 4.655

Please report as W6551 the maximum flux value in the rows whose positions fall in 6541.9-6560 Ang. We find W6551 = 15.25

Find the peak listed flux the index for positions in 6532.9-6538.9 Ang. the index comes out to 4.641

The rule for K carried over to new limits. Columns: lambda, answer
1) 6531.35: 4.523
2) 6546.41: 6.473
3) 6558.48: 15.25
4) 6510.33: 4.941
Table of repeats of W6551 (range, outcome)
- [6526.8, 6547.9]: 6.473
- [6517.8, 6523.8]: 5.016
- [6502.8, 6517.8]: 5.159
